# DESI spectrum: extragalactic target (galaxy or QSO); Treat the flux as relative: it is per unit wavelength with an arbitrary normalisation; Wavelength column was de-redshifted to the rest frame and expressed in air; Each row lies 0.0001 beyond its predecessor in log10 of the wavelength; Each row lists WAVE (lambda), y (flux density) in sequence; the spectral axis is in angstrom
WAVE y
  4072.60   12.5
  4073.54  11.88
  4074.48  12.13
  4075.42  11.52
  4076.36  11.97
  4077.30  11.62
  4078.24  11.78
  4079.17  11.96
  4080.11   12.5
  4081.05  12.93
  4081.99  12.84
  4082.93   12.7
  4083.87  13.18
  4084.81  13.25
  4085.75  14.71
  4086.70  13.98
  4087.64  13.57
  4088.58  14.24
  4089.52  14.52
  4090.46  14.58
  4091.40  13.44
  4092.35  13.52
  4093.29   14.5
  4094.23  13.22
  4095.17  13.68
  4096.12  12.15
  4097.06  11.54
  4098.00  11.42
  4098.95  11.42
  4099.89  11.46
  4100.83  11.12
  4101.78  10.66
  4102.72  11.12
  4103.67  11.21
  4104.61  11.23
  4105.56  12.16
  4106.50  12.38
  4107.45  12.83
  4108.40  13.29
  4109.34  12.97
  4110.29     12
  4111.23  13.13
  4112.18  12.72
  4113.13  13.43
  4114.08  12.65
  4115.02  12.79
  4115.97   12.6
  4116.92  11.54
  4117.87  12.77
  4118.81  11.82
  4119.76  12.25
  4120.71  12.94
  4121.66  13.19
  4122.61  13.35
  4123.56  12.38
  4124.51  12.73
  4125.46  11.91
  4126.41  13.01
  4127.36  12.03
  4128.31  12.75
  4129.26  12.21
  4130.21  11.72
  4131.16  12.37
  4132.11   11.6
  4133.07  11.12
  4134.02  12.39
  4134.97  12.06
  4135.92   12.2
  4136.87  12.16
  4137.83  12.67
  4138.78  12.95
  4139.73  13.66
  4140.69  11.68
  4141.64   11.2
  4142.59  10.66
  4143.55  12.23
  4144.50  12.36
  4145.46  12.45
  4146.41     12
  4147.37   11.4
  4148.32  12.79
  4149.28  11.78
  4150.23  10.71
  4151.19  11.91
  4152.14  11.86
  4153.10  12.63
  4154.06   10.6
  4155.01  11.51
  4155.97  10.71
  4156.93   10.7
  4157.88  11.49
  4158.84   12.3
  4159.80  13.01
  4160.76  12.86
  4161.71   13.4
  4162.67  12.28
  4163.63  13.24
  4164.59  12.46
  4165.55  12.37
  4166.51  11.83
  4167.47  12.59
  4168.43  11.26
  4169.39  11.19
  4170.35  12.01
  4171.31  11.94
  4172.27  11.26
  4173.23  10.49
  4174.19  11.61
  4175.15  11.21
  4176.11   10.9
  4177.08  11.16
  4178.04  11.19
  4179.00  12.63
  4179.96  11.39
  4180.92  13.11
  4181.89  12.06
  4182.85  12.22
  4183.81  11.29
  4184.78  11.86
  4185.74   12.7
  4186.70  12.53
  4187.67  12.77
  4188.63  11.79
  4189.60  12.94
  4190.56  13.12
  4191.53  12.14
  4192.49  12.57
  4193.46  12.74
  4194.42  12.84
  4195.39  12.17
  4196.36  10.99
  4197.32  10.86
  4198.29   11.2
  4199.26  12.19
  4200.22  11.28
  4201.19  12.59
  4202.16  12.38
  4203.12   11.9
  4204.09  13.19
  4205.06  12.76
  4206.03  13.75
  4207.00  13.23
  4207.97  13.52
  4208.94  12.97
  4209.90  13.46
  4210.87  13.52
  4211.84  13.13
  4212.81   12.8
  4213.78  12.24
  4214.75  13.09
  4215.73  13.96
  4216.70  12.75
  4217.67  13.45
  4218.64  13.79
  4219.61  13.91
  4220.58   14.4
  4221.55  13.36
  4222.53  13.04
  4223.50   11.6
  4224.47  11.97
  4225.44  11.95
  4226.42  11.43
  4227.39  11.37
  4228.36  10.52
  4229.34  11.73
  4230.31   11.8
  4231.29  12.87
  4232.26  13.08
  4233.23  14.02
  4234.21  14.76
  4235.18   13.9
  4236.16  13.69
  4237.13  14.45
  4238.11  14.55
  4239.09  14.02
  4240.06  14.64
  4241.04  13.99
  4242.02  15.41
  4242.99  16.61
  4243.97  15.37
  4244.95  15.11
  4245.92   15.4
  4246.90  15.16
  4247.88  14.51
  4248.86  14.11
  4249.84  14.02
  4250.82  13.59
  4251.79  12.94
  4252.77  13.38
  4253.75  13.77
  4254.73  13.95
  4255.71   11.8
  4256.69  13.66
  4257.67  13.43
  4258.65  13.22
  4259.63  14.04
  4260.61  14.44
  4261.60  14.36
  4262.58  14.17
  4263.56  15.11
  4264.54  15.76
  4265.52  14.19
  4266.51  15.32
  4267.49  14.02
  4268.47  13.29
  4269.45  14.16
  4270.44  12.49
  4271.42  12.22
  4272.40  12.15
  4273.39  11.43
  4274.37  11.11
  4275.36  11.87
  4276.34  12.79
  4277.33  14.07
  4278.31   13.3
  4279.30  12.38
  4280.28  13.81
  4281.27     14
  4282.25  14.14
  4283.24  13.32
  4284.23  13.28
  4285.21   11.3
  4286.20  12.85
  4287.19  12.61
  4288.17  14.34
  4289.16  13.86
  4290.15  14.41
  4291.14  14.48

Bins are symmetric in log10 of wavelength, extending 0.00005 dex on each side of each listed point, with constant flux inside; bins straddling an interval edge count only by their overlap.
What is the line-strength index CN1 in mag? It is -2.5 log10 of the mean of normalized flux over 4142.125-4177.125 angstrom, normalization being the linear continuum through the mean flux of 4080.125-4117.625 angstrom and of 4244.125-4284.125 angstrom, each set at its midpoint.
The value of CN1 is 0.11 mag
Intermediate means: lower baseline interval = 12.7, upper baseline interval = 13.7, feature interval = 11.8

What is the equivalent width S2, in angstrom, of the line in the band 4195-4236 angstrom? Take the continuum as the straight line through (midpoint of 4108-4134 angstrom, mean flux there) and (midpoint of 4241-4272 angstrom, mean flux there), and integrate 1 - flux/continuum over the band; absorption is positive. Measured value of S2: 2.9 angstrom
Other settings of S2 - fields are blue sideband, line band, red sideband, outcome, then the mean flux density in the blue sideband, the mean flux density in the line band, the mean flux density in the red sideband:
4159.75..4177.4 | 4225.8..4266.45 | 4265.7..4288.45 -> -3.62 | 11.9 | 13.9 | 13.1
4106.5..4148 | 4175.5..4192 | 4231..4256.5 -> 1.45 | 12.4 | 12.1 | 14.2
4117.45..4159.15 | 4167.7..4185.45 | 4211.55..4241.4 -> 1.27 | 12.1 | 11.6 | 13.1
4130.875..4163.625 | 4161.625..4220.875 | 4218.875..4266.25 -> 1.95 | 12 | 12.4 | 13.7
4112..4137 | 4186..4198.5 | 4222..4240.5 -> 0.48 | 12.4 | 12.2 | 12.9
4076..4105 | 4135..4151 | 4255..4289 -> 1.01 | 12.7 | 12.1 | 13.4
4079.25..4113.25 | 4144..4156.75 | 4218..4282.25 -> 1.28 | 12.7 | 11.7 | 13.6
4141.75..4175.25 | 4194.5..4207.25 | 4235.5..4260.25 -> 0.76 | 11.9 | 12.2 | 14.2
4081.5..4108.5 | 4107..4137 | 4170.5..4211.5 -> 0.30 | 12.7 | 12.5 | 12.2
